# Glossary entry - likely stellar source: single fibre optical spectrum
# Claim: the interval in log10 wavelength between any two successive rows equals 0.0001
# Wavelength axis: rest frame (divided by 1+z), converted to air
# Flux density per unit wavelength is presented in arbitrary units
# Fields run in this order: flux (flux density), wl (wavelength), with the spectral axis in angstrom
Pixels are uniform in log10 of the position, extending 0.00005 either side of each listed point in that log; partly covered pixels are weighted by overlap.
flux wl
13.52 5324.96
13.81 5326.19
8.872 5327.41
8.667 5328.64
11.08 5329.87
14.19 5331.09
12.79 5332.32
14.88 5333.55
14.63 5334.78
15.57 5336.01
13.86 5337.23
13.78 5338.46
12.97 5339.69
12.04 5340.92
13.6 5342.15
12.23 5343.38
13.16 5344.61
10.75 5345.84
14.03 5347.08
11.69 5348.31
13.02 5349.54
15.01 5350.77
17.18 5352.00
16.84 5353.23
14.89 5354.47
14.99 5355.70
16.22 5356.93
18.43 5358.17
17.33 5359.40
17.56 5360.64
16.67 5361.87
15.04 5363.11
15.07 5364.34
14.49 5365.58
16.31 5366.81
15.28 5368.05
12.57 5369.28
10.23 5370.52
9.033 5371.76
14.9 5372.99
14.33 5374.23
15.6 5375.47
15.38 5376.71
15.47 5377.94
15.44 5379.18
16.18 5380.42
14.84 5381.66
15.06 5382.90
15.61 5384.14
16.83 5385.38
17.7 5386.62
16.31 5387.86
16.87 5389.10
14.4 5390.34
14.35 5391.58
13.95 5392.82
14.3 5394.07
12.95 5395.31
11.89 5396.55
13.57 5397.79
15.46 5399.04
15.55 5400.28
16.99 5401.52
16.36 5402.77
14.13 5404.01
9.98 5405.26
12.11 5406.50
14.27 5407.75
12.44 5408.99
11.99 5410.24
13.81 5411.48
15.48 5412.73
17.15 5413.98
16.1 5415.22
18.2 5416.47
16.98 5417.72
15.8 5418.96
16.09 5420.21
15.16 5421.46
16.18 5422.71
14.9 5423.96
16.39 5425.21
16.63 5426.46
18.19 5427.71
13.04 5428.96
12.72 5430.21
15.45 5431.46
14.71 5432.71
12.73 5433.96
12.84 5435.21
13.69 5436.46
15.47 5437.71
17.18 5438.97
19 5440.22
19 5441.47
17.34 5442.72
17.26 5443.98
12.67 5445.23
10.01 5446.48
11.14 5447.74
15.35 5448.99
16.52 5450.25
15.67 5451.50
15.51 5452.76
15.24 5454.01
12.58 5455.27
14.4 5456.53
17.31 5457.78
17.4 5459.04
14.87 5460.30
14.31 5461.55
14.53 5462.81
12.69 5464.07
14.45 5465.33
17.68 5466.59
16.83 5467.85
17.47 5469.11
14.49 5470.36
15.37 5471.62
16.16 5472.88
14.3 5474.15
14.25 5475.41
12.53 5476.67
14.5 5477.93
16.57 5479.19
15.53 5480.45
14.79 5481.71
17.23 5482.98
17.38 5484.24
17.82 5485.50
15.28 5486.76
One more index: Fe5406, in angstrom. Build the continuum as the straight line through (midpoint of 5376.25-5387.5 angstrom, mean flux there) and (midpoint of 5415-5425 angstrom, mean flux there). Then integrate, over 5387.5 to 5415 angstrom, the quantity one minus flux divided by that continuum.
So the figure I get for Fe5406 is 3.0 angstrom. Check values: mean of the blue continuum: 15.9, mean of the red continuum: 16.2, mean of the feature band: 14.3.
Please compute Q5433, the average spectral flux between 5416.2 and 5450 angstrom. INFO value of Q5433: 15.3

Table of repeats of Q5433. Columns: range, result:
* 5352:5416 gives 14.9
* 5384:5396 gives 15.3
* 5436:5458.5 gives 15.3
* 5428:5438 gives 13.9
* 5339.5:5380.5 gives 14.5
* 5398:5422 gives 14.9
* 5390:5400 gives 13.9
